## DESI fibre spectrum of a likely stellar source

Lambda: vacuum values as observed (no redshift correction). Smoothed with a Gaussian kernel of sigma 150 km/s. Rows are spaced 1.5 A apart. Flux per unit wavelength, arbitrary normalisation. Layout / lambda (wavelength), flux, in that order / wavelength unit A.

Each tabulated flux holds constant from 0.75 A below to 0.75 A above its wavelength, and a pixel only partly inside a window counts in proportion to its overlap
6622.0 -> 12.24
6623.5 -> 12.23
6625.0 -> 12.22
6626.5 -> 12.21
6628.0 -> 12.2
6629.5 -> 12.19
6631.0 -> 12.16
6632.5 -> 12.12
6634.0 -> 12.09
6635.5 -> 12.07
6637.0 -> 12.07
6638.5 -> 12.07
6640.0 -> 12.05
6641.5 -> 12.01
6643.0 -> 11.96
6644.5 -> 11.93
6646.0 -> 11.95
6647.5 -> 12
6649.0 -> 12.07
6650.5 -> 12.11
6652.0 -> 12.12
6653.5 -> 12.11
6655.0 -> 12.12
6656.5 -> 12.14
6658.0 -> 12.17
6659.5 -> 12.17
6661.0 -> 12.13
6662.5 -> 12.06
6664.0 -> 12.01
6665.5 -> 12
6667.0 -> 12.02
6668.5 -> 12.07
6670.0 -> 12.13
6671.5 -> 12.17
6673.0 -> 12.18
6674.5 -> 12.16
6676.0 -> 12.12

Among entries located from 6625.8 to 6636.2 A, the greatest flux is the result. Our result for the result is 12.21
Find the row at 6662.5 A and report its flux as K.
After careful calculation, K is 12.06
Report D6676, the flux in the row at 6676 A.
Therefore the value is 12.12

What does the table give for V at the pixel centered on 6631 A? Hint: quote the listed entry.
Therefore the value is 12.16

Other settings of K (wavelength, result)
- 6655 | 12.12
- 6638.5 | 12.07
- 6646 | 11.95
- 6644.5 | 11.93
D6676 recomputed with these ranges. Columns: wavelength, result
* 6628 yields 12.2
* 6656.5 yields 12.14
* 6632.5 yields 12.12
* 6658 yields 12.17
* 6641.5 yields 12.01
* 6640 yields 12.05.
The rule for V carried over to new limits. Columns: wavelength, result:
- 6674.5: 12.16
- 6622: 12.24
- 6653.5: 12.11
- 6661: 12.13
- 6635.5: 12.07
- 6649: 12.07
